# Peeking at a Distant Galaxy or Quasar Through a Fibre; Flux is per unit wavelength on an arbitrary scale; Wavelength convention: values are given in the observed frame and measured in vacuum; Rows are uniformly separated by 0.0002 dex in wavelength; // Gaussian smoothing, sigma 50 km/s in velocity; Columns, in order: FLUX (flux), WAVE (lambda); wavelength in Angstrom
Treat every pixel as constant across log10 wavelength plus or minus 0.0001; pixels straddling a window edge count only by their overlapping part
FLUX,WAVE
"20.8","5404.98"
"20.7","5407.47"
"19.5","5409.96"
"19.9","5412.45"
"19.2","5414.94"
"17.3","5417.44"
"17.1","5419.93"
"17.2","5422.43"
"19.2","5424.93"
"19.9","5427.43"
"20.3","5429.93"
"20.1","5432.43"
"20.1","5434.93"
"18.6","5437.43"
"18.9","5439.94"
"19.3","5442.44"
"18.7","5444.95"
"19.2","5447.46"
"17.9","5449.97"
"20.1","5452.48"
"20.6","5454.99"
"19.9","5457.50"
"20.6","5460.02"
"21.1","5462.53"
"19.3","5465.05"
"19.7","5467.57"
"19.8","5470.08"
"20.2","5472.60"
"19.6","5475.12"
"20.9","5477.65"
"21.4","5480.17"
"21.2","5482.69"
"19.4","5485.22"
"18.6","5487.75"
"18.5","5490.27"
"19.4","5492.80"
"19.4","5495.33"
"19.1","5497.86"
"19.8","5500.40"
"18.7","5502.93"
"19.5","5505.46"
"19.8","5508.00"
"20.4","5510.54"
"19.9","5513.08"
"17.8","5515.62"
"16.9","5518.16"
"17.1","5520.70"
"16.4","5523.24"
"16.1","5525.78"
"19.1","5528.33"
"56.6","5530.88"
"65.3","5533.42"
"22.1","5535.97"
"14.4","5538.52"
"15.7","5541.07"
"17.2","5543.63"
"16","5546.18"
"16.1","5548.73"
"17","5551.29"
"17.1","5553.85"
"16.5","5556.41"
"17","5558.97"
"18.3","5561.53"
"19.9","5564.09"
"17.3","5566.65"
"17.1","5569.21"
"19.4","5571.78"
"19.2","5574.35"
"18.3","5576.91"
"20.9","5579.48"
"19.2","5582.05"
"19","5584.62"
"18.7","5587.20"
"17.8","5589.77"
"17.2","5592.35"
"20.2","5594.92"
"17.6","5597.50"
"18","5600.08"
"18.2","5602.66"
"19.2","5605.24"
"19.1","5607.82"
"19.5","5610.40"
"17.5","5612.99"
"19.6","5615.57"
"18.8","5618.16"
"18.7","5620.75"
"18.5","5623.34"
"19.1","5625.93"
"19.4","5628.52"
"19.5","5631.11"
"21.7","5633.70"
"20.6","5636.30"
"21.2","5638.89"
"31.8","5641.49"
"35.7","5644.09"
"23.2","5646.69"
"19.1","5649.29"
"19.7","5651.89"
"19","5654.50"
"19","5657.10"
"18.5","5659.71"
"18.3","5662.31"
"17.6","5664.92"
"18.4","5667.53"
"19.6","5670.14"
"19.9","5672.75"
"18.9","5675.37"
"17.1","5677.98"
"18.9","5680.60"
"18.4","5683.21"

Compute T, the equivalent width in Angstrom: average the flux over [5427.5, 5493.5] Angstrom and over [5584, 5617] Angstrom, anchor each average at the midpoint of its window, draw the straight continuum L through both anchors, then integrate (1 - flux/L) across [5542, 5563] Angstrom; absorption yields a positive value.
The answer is 2.3 Angstrom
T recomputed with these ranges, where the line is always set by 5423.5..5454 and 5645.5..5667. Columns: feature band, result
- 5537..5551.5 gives 2.4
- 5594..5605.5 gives 0.4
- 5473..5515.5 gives -0.8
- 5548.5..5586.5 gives 2.1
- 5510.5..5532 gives -3.1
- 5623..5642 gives -1.9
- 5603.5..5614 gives 0.2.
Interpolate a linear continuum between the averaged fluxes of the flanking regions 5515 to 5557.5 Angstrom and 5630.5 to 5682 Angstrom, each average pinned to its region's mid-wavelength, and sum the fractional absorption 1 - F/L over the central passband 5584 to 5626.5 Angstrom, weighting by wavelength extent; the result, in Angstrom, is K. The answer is 5.7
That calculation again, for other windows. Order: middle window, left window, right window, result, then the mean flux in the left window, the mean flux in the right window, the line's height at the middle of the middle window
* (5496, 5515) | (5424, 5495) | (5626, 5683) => 0.4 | 19.7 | 20.7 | 20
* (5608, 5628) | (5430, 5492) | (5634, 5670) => 2.3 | 19.7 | 21.6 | 21.3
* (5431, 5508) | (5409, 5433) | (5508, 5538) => 8.2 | 18.9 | 25.6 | 22.1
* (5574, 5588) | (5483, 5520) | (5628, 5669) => 0.8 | 19.1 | 21.4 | 20.4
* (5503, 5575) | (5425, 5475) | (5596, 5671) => -3.4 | 19.7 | 20.2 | 19.9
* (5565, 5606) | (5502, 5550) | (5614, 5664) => 5.9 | 22.4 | 21.1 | 21.7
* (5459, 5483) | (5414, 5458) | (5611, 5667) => -1.2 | 19.1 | 20.7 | 19.4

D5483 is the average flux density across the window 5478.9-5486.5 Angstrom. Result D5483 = 20.7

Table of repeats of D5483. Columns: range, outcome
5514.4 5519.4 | 17.4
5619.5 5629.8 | 18.9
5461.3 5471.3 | 20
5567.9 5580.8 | 19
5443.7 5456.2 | 19.3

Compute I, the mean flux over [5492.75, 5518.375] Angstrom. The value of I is 19.2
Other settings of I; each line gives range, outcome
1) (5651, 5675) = 18.9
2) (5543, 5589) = 18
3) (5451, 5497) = 20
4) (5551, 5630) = 18.5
